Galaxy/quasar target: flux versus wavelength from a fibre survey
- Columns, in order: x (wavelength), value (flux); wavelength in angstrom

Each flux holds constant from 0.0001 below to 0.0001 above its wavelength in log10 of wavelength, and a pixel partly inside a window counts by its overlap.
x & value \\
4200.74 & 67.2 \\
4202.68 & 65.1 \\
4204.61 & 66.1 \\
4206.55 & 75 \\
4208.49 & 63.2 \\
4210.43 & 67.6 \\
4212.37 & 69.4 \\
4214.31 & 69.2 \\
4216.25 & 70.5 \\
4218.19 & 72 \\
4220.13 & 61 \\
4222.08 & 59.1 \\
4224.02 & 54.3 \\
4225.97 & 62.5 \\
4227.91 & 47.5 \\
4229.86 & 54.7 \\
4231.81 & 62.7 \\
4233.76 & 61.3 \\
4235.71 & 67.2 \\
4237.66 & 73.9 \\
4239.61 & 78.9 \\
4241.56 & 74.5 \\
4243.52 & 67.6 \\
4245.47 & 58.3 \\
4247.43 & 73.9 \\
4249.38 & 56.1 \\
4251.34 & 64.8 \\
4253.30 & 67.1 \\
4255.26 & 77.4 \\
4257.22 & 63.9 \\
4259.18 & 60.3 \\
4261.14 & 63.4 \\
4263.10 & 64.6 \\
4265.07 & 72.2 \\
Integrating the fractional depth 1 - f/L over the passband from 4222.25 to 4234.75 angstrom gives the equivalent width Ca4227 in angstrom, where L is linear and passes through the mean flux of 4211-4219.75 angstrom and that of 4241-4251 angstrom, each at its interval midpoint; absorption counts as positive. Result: 1.9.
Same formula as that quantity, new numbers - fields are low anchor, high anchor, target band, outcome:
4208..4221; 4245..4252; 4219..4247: 0.9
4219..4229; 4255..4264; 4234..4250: -2.0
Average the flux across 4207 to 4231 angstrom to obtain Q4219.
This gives 62.8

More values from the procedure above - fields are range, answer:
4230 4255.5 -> 67.3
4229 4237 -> 62.1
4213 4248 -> 64.9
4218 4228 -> 59.5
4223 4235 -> 57.4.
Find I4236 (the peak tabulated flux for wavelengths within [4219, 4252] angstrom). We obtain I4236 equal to 78.9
